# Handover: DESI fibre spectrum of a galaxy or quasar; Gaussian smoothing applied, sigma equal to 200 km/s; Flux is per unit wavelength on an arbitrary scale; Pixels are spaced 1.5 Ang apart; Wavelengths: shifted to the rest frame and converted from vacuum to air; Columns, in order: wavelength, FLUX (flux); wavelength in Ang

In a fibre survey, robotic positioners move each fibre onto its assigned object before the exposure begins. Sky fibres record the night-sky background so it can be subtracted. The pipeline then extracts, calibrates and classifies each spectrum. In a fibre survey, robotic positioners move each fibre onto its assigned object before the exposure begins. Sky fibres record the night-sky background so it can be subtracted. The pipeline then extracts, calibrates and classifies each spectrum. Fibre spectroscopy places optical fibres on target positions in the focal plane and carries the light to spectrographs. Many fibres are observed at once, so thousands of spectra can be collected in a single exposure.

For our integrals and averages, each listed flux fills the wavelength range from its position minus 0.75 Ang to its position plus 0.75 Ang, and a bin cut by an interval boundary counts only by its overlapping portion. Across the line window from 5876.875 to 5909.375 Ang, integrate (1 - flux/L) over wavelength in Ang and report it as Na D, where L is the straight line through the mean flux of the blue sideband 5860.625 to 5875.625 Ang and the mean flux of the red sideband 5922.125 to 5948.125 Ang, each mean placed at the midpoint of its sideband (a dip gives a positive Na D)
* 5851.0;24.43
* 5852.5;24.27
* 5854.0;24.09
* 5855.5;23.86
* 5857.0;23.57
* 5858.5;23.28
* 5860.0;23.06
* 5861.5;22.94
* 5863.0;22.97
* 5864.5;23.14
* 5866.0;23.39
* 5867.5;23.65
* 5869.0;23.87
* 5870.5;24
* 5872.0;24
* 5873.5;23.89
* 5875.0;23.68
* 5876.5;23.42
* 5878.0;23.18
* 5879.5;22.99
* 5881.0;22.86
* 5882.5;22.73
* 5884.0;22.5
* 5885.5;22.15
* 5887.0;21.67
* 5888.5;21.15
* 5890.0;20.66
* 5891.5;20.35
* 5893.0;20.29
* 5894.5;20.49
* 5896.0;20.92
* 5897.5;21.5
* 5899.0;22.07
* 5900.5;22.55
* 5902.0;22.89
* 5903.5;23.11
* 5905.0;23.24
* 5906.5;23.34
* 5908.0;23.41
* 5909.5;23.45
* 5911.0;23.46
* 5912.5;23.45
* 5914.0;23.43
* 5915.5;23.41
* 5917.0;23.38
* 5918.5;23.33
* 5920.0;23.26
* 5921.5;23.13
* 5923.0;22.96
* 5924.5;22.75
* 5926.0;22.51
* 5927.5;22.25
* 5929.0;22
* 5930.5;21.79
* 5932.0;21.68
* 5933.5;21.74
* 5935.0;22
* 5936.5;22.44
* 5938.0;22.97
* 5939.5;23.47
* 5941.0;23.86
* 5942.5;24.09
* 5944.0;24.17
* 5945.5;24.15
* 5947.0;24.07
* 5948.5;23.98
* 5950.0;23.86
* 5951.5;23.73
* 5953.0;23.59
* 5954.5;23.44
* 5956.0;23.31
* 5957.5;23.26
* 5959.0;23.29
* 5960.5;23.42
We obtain 1.6 Ang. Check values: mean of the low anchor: 23.5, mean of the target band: 22.1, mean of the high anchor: 22.9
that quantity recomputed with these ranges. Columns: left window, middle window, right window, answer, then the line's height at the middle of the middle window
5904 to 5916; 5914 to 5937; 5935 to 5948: 0.9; 23.5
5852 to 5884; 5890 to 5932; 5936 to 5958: 1.9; 23.6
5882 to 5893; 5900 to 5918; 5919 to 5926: -0.7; 22.4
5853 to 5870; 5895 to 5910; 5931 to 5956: 0.5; 23.4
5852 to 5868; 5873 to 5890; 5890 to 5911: 0.1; 22.7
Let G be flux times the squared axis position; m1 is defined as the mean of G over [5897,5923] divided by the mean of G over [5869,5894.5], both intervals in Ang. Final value 1.04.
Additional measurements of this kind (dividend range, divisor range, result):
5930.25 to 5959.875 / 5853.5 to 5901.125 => 1.05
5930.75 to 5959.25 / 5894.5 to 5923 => 1.03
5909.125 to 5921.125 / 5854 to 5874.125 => 1.01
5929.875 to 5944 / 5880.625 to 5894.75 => 1.08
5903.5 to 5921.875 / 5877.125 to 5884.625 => 1.03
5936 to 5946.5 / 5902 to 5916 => 1.02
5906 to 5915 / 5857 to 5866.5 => 1.03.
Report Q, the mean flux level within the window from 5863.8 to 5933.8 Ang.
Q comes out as 22.7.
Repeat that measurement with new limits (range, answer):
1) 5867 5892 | 22.8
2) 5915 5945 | 22.9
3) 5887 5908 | 21.8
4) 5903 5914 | 23.4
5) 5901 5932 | 23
